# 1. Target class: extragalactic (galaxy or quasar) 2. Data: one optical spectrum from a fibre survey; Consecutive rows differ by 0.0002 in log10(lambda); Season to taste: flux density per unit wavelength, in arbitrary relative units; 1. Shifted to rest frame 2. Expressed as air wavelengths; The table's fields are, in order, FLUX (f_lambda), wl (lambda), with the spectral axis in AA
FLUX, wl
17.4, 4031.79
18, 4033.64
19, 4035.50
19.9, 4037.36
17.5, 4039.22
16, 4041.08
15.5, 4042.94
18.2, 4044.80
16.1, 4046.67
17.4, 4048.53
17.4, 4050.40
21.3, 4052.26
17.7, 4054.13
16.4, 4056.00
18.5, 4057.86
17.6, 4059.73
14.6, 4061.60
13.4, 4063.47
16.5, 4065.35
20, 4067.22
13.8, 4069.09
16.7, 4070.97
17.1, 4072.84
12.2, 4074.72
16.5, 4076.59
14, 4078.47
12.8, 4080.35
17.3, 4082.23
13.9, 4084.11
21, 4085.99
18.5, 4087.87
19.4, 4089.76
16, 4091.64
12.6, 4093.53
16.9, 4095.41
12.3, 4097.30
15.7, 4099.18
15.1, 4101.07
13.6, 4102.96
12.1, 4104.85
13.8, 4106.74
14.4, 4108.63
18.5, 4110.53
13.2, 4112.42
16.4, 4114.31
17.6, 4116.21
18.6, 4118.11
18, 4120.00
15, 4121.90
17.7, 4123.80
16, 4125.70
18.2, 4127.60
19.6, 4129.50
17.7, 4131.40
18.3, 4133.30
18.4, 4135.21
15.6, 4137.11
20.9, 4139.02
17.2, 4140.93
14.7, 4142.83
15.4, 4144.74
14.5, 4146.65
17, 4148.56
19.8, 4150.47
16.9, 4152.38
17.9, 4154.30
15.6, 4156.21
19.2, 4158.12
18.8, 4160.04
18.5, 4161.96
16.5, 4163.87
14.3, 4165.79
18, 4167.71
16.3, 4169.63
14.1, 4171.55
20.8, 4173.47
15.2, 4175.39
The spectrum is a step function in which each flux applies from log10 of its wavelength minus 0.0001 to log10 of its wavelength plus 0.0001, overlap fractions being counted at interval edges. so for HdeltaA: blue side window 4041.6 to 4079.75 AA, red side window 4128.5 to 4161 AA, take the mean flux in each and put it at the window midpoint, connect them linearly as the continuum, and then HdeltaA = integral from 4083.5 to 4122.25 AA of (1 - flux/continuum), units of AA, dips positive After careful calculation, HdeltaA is 2.59 AA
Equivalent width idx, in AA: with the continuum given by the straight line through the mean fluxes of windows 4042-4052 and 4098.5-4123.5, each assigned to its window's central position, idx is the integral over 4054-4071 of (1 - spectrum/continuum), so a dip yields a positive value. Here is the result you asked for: 0.4 AA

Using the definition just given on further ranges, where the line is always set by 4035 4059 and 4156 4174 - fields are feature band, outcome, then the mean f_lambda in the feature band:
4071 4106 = 4.3 AA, 15.4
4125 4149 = 0.2 AA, 17.2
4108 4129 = 0.7 AA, 16.8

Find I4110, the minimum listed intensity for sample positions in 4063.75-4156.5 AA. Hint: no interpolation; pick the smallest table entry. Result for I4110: 12.1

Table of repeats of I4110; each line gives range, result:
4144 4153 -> 14.5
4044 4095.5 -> 12.2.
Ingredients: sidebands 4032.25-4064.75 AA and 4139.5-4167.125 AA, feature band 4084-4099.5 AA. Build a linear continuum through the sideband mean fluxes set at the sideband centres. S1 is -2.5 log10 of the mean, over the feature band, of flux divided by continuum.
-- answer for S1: 0.05 mag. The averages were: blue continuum 17.3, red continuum 17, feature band 16.4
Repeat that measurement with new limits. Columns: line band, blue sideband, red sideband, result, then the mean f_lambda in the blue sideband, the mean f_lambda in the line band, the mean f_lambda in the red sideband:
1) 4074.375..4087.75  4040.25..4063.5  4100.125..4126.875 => 0.05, 17.1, 15.7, 15.7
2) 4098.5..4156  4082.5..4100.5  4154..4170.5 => 0.01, 16.3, 16.6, 17.2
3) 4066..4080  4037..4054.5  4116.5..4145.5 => 0.13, 17.6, 15.7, 17.4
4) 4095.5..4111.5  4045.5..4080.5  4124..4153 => 0.16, 16.4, 14.6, 17.4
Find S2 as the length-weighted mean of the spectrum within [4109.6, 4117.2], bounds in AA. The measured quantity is 16.4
